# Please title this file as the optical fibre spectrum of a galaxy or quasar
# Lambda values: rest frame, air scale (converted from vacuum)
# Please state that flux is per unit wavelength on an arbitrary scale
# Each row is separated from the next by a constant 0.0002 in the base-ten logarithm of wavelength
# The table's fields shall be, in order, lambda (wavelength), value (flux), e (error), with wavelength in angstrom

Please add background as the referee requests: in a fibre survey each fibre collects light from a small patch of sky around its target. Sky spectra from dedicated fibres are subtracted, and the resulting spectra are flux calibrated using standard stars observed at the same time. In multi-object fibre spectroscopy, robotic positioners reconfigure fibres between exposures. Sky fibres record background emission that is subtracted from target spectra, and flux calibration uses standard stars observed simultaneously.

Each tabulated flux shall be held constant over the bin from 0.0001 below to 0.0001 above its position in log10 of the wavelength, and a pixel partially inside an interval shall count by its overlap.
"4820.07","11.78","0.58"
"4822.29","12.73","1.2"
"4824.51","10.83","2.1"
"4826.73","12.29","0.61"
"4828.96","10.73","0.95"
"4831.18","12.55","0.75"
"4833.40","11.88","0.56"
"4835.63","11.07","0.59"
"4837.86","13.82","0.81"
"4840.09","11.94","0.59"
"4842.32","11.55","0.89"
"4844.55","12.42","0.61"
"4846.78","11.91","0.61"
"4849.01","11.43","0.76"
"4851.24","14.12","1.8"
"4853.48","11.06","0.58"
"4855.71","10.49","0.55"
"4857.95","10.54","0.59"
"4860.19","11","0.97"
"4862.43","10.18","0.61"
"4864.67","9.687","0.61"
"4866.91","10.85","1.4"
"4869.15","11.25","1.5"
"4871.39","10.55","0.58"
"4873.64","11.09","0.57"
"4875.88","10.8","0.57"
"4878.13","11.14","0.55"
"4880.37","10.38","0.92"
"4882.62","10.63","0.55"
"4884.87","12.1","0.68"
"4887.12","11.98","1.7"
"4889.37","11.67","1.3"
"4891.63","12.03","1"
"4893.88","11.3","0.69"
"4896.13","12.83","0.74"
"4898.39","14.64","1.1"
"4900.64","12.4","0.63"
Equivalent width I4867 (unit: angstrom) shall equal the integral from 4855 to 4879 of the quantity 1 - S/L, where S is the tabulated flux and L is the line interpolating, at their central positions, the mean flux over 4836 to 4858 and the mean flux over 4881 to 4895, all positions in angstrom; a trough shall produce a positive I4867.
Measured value 2.2 angstrom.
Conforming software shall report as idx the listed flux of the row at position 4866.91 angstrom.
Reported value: 10.85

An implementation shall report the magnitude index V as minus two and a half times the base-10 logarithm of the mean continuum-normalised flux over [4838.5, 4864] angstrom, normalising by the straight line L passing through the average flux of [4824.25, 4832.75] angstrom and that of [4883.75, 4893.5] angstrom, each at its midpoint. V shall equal 0.02 mag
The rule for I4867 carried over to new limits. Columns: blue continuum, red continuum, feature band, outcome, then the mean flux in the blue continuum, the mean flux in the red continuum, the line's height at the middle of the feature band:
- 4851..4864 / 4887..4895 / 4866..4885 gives 0.8 angstrom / 11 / 11.7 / 11.4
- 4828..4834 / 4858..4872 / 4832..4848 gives -0.9 angstrom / 11.8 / 10.6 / 11.4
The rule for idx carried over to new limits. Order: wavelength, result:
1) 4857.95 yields 10.54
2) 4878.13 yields 11.14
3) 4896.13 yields 12.83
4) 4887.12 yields 11.98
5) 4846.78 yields 11.91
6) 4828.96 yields 10.73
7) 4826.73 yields 12.29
